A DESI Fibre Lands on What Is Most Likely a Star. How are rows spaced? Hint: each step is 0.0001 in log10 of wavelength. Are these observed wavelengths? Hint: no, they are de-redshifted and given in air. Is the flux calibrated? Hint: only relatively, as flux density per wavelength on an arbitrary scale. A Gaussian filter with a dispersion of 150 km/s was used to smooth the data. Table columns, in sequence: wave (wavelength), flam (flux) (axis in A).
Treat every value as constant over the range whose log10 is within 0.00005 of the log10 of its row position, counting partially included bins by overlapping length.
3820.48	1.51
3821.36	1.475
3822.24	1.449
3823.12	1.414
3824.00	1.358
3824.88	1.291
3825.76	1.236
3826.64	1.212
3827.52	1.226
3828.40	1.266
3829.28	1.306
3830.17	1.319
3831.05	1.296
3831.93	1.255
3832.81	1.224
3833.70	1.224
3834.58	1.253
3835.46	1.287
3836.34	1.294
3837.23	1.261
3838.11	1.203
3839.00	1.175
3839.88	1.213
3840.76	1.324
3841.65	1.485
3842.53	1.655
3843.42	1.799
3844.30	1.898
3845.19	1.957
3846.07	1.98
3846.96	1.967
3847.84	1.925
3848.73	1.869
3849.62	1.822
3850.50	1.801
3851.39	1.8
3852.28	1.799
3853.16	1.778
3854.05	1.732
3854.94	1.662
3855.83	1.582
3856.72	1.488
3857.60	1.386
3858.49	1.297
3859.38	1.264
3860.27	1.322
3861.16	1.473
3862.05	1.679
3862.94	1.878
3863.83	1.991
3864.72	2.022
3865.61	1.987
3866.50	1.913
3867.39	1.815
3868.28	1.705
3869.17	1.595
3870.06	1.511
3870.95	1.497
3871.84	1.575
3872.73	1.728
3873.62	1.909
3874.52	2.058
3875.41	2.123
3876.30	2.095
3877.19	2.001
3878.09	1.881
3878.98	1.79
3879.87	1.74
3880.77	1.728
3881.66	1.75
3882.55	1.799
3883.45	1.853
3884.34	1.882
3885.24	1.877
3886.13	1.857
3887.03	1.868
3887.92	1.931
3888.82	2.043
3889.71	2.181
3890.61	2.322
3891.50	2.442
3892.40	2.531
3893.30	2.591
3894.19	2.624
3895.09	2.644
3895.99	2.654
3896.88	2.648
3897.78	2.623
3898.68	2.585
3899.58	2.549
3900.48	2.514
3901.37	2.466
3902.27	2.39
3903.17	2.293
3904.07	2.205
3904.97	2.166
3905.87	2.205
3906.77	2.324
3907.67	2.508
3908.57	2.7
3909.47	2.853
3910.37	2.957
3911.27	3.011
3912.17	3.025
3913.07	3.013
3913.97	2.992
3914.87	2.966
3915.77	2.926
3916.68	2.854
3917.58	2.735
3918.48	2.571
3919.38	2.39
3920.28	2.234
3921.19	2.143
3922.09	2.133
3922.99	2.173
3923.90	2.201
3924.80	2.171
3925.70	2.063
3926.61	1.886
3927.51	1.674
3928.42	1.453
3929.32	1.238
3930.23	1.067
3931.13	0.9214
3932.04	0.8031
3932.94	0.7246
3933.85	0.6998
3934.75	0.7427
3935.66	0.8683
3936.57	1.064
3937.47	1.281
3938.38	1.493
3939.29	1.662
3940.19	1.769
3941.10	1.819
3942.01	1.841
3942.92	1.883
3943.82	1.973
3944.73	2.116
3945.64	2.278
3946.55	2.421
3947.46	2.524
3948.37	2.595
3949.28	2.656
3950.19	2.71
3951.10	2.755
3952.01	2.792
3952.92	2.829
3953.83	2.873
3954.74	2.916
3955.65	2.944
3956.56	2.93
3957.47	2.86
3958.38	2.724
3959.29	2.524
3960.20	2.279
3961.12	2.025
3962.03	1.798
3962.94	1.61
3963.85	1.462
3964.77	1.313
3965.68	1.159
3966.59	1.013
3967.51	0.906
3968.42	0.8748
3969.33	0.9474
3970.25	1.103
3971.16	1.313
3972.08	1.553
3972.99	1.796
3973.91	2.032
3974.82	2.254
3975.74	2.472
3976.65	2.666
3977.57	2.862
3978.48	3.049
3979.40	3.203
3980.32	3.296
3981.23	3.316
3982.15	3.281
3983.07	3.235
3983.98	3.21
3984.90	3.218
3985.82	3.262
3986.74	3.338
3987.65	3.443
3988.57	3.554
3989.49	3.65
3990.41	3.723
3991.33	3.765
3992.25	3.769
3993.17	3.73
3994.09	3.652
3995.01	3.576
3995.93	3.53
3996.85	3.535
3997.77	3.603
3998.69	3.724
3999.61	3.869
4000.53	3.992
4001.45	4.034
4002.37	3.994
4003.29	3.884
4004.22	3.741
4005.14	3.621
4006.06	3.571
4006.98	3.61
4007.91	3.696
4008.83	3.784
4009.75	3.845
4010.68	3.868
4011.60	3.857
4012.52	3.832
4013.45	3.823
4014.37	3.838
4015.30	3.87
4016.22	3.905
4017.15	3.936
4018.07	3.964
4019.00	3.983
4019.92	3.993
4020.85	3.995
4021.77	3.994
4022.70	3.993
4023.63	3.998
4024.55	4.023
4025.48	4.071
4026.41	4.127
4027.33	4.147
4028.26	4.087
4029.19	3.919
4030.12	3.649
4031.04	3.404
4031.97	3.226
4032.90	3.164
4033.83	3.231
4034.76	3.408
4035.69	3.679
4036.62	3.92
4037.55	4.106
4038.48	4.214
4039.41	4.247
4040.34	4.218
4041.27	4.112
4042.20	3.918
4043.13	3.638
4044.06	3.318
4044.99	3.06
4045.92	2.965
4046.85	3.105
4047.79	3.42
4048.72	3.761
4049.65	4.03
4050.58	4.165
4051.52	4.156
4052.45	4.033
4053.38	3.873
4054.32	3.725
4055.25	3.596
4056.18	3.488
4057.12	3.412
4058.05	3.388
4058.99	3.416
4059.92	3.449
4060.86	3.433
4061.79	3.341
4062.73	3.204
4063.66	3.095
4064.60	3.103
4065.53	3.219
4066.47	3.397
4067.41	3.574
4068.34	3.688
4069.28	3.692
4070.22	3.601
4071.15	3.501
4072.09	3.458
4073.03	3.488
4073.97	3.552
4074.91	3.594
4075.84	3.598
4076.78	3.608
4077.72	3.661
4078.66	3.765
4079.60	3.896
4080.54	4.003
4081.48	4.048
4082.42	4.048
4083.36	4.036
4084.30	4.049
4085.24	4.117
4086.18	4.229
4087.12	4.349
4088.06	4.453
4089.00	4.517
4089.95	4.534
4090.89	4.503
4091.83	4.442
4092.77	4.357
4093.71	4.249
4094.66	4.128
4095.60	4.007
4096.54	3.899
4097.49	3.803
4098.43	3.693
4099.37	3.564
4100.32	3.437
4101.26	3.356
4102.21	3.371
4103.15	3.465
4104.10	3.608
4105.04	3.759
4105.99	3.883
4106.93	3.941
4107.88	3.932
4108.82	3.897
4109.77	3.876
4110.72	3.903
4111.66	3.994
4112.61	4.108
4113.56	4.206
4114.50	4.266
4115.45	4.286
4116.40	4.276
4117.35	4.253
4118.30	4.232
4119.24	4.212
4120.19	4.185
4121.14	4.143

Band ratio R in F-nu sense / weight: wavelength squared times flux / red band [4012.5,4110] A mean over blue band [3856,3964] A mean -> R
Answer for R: 1.95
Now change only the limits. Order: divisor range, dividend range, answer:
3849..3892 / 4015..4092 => 2.30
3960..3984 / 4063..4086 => 1.88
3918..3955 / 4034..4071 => 2.01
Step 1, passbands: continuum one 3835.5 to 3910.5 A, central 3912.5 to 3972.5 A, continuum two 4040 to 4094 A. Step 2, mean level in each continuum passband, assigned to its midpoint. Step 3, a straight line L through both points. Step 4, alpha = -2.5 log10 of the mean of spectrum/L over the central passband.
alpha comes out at 0.29 mag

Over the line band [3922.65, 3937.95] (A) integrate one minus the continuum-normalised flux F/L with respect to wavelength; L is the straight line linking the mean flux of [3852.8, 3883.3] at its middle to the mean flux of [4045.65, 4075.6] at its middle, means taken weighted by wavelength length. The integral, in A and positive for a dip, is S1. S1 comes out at 6.3 A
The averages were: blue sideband 1.73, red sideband 3.53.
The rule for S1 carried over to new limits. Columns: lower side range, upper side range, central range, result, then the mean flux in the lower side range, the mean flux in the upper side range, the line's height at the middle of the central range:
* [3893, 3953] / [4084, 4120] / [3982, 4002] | -4.74 A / 2.18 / 4.03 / 2.9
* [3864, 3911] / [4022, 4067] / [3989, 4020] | -4.83 A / 2.15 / 3.66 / 3.27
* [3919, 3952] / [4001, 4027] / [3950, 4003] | 2.78 A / 1.8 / 3.89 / 2.89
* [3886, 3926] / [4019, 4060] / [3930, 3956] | 8.71 A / 2.48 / 3.75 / 2.83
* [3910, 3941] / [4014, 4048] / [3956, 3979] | 6.50 A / 1.93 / 3.78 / 2.67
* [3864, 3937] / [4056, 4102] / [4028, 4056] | -2.41 A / 2.08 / 3.76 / 3.41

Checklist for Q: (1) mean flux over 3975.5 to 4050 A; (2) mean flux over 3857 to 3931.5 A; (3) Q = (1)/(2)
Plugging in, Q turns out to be 1.73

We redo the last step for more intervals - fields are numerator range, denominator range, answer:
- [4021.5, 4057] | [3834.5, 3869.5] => 2.30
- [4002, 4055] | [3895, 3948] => 1.80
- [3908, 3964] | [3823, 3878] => 1.36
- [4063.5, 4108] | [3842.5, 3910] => 1.92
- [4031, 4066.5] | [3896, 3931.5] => 1.52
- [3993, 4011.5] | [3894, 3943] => 1.77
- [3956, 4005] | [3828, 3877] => 1.73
